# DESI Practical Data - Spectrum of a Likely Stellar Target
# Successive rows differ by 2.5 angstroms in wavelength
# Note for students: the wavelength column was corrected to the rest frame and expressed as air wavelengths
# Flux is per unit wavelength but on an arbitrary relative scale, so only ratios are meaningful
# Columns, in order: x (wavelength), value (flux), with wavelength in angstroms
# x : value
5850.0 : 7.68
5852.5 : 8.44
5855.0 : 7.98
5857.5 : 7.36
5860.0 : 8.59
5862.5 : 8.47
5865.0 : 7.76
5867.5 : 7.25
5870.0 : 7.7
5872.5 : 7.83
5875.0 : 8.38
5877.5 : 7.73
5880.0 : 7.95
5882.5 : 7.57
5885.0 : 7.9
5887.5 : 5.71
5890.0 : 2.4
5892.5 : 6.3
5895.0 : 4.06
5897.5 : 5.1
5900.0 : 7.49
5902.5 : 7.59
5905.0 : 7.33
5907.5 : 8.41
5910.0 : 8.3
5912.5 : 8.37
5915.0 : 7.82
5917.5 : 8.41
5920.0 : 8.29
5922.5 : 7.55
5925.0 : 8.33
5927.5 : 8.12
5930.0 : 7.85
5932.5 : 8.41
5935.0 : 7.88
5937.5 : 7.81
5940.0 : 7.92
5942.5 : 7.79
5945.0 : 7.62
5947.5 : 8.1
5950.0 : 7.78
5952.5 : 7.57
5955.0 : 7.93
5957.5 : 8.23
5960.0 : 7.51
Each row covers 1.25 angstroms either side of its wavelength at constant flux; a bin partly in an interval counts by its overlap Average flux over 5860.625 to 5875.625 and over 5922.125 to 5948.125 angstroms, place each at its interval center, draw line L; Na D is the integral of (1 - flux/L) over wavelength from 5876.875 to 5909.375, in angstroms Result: 5.47 angstroms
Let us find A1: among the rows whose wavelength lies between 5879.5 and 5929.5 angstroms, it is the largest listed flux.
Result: 8.41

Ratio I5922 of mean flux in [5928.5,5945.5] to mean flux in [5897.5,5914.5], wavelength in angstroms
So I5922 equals 1.03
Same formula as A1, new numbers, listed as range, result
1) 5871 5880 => 8.38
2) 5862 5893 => 8.47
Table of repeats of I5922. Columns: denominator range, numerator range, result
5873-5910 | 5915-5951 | 1.18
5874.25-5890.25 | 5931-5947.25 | 1.13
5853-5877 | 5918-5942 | 1.01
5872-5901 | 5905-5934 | 1.25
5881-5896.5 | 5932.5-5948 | 1.39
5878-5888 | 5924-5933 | 1.10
